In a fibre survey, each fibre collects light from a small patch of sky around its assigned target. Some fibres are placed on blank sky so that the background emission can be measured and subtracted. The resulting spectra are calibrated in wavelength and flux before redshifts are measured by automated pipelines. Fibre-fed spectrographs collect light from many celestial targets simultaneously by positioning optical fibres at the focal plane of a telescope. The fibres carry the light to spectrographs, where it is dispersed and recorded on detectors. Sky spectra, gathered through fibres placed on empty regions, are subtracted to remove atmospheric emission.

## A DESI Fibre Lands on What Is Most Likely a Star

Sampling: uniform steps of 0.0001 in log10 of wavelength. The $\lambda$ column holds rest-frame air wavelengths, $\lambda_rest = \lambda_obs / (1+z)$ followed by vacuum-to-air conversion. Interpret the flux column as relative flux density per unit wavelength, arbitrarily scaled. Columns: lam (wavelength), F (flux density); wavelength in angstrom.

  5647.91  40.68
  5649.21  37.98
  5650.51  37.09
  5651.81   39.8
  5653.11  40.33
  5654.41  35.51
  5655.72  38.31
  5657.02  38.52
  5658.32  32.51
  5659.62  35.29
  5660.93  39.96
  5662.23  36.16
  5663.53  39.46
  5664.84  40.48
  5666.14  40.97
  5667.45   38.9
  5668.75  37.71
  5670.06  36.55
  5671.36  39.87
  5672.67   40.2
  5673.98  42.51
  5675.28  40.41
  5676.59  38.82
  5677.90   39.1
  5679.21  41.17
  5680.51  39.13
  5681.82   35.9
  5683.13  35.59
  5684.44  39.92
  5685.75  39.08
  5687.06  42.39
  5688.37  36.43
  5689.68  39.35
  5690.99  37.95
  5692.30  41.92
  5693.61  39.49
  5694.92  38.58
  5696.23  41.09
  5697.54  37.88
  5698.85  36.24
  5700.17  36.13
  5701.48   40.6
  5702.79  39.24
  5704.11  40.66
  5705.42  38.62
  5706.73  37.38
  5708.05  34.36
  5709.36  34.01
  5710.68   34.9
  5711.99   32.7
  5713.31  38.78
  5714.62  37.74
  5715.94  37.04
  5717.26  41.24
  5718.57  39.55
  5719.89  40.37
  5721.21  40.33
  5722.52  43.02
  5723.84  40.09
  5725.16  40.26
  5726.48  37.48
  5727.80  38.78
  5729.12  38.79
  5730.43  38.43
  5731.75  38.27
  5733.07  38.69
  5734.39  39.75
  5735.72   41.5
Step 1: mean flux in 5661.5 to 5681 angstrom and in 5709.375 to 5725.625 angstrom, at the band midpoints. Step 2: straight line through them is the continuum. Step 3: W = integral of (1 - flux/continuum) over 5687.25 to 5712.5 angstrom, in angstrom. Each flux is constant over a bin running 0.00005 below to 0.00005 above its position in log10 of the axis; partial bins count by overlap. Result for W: 0.7 angstrom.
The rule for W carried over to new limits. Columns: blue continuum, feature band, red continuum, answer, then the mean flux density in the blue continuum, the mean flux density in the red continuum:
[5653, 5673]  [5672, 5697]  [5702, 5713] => -1.4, 38.1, 36.6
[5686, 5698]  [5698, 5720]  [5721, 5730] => 1.2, 39.5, 39.8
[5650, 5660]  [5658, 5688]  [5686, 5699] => -0.5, 37.2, 39.3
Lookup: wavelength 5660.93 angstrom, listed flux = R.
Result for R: 39.96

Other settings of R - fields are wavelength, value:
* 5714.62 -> 37.74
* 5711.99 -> 32.7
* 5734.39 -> 39.75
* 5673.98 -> 42.51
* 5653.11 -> 40.33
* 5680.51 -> 39.13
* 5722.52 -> 43.02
